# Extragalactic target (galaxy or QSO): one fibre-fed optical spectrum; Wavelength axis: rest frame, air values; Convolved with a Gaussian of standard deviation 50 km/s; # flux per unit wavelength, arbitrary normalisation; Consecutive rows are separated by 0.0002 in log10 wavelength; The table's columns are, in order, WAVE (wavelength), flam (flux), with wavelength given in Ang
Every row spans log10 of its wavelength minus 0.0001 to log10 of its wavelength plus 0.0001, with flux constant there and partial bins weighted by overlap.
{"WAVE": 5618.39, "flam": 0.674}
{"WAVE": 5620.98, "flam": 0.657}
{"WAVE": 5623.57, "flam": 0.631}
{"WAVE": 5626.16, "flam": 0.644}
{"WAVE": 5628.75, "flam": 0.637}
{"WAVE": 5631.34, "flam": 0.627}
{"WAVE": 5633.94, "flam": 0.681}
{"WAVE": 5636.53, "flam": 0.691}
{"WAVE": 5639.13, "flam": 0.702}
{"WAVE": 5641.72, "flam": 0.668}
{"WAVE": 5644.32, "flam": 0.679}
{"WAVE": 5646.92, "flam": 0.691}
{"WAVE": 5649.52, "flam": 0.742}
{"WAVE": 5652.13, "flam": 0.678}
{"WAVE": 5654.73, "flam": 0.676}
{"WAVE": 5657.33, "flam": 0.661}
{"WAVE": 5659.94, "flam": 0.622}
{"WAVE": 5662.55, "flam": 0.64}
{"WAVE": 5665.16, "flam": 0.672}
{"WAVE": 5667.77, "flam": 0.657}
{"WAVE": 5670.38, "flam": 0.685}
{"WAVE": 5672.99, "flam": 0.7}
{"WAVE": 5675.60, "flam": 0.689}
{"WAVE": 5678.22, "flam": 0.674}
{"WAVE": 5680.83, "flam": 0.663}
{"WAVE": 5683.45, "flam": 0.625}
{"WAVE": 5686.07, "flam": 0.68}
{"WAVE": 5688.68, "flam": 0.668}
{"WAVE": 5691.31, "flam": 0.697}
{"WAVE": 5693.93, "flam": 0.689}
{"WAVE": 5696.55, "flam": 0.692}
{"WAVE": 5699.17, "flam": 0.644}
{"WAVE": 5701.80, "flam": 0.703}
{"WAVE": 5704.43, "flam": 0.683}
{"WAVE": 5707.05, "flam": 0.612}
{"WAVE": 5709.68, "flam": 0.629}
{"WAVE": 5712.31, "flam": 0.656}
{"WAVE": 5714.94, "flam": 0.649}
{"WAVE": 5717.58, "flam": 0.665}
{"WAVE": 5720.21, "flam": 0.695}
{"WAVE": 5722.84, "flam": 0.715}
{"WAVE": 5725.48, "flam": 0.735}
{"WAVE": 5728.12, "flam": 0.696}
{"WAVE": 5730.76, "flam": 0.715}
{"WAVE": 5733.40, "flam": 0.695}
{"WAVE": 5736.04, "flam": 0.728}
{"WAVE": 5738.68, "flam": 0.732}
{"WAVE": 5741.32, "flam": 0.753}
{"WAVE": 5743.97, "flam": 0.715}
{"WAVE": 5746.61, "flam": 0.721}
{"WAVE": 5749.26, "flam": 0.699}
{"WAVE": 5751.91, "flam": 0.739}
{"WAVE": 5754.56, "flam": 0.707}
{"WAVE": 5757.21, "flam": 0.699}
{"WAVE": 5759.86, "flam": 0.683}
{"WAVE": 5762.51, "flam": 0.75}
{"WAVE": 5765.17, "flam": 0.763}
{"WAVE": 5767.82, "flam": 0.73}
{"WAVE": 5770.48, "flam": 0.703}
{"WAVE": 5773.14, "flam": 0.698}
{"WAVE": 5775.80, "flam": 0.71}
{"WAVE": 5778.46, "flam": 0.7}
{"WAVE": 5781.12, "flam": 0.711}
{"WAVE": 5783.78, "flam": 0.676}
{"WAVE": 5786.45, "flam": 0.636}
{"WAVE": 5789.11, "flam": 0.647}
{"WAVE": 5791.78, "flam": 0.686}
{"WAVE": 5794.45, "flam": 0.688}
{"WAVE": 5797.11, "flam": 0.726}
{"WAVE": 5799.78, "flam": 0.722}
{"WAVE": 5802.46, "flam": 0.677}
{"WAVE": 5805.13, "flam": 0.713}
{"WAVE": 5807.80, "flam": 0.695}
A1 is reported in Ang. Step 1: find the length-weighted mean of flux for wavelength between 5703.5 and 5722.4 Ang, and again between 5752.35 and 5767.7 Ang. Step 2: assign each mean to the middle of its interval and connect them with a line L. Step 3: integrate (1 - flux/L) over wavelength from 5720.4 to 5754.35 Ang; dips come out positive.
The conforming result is -1.4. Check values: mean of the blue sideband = 0.658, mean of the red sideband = 0.722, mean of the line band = 0.719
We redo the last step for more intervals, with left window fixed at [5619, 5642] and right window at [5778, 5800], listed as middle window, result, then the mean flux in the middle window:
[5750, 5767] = -1.0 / 0.723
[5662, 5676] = -0.2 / 0.675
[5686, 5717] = 0.2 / 0.666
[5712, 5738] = -0.8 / 0.697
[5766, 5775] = -0.4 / 0.713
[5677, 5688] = 0.1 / 0.661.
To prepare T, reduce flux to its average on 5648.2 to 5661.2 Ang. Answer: 0.676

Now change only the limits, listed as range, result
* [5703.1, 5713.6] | 0.645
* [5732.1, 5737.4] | 0.712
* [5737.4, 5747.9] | 0.731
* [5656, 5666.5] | 0.649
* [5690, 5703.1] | 0.685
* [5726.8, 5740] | 0.713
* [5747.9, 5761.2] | 0.706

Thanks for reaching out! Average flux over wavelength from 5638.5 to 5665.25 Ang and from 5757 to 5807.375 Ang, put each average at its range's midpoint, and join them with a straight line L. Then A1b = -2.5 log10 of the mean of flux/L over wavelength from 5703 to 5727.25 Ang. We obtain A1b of 0.03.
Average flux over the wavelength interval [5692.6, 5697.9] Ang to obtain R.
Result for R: 0.691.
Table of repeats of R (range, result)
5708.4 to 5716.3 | 0.644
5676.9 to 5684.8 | 0.654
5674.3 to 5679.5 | 0.681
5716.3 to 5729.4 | 0.701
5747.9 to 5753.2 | 0.718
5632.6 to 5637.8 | 0.685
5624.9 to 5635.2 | 0.647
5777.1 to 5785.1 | 0.696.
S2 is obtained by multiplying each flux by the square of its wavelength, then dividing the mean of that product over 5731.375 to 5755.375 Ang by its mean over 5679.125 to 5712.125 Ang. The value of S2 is 1.10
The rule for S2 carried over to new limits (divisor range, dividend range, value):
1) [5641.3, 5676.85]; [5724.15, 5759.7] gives 1.09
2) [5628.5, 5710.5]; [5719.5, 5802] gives 1.09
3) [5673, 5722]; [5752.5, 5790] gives 1.08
